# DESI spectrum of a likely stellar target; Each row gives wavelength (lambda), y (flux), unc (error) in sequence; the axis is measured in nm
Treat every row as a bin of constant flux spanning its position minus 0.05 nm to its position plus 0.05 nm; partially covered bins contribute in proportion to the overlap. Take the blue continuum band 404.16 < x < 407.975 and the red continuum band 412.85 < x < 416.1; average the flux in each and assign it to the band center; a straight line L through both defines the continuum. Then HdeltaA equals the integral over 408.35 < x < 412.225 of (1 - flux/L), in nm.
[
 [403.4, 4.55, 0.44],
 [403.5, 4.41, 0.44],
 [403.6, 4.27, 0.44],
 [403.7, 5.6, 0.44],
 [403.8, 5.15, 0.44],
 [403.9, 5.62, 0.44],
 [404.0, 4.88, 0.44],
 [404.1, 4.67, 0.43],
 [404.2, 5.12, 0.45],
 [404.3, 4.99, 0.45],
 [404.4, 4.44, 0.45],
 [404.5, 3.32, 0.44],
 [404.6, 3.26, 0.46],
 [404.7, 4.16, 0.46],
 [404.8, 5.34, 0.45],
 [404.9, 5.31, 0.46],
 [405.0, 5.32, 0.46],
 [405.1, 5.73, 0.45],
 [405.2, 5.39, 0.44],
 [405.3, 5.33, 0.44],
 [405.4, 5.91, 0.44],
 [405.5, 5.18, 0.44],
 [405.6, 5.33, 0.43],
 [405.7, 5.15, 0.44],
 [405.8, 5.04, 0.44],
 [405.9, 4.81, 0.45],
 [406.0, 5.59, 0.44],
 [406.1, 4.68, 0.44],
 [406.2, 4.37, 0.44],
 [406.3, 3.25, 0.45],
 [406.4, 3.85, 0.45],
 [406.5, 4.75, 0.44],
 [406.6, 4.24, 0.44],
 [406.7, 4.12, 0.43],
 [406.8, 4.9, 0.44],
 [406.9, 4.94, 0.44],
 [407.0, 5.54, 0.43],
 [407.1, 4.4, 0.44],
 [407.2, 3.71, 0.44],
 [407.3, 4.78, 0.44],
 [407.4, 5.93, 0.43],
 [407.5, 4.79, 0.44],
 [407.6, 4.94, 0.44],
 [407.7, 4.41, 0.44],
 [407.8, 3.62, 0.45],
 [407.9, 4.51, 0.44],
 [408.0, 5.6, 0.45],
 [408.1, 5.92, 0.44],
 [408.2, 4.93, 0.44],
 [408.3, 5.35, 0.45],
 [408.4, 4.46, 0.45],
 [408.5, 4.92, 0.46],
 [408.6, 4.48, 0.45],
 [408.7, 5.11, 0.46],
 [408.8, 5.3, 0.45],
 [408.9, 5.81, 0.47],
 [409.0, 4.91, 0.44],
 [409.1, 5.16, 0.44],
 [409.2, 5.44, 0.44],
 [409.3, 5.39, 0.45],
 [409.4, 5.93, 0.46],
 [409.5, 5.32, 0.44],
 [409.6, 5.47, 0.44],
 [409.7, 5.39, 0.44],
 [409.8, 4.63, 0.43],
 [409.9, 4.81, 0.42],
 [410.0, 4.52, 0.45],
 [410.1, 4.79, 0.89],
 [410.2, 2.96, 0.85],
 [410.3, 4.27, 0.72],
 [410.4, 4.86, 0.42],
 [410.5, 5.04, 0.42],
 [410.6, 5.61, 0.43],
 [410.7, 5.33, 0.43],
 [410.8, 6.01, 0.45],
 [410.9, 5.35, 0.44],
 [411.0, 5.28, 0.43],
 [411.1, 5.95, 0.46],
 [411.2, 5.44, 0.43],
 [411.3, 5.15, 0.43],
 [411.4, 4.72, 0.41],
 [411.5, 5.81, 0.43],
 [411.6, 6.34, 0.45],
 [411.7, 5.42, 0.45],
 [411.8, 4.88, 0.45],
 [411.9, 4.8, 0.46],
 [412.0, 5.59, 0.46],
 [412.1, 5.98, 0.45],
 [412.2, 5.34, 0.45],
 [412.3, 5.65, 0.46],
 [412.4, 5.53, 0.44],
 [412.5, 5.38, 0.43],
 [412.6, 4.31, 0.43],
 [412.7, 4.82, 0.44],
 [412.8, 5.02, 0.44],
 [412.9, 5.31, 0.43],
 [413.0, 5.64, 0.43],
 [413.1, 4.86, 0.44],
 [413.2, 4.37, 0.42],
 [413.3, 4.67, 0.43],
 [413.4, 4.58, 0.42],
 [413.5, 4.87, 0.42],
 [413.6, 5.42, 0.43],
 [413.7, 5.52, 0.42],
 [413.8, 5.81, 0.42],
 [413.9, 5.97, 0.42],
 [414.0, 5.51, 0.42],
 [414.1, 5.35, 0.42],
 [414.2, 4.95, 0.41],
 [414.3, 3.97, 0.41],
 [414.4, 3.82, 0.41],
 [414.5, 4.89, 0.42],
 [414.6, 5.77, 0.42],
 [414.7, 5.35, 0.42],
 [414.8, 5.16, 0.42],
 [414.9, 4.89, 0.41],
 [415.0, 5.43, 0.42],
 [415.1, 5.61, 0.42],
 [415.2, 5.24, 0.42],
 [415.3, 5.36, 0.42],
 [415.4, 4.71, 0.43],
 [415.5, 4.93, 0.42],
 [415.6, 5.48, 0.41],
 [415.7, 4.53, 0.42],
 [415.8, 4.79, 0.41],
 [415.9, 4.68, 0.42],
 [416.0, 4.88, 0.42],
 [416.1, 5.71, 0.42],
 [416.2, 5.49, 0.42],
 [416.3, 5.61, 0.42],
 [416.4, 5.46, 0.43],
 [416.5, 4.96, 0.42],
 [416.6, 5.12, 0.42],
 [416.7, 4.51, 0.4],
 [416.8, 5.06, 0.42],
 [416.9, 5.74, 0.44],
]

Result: -0.20 nm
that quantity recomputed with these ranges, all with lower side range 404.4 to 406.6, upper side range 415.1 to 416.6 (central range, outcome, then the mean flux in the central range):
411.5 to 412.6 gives -0.096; 5.45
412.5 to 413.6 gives 0.034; 4.9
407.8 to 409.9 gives -0.106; 5.15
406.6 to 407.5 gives 0.016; 4.76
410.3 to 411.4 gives -0.076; 5.32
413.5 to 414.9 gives -0.022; 5.17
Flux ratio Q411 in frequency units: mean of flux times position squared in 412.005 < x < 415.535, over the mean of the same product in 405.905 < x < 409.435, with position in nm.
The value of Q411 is 1.1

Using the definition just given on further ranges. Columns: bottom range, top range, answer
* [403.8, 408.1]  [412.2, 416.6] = 1.11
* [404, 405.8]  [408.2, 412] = 1.07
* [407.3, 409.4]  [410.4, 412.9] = 1.07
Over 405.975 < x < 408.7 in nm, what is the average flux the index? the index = 4.7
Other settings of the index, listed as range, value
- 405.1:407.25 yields 4.81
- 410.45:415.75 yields 5.22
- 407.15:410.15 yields 5.01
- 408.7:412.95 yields 5.21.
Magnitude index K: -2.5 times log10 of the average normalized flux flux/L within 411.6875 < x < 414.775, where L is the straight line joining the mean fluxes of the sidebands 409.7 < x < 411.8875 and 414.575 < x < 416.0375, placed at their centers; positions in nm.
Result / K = -0.006 mag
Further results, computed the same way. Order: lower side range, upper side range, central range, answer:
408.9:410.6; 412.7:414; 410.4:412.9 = -0.06 mag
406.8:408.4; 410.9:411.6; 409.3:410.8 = 0.06 mag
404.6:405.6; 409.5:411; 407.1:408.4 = 0.05 mag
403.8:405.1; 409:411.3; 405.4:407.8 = 0.04 mag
